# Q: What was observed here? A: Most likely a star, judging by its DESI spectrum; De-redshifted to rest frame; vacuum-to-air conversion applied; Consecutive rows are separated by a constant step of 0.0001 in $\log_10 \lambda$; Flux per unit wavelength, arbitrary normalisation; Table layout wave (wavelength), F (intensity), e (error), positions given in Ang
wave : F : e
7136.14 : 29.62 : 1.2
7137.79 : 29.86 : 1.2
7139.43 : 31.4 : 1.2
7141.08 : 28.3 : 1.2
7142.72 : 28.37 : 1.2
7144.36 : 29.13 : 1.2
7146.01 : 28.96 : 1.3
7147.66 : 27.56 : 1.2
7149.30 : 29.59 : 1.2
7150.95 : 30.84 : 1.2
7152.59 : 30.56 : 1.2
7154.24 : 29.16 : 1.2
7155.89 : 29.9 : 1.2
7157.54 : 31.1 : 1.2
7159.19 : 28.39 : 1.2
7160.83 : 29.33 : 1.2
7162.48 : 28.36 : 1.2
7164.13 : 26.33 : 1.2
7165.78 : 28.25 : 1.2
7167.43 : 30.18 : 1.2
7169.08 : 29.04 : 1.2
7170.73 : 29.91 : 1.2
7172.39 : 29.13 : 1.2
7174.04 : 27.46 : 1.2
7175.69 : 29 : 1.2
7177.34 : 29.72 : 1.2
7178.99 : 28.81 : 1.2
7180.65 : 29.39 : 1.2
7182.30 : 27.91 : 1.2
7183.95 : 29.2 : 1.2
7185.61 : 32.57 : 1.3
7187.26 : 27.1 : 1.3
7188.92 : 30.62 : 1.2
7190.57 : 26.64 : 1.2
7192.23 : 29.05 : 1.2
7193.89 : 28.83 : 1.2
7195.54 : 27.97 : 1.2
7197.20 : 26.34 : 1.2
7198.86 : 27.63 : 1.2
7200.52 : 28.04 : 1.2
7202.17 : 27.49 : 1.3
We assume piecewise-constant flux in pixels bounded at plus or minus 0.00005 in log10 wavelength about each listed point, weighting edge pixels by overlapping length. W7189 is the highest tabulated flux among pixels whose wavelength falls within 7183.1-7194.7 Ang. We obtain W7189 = 32.57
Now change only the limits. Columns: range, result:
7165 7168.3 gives 30.18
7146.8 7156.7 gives 30.84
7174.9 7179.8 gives 29.72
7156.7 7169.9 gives 31.1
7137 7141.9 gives 31.4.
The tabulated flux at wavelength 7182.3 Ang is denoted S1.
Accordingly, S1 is 27.91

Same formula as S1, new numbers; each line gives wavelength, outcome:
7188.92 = 30.62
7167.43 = 30.18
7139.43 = 31.4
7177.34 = 29.72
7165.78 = 28.25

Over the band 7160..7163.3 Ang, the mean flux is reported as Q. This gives 28.9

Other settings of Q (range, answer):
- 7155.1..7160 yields 29.8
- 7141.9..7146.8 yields 28.8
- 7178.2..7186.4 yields 29.5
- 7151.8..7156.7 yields 29.8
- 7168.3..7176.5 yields 28.9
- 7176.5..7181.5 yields 29.3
